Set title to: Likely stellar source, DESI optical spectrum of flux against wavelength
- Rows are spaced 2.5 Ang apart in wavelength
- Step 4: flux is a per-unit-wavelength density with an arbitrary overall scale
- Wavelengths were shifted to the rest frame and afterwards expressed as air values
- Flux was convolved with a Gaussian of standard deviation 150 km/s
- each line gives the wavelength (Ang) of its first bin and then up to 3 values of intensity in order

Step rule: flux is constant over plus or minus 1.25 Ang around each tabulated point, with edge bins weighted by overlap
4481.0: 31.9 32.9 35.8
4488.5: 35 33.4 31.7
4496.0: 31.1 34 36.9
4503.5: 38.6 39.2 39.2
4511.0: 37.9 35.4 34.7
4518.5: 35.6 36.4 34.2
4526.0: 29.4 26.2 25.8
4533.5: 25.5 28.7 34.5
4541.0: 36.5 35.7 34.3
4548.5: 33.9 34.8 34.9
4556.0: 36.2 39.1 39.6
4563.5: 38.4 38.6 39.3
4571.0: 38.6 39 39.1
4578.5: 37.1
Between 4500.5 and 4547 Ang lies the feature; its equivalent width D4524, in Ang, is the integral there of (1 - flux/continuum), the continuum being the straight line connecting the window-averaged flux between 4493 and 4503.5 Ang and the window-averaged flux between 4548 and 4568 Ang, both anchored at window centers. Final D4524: 1.96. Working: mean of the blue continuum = 34.2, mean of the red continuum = 37.1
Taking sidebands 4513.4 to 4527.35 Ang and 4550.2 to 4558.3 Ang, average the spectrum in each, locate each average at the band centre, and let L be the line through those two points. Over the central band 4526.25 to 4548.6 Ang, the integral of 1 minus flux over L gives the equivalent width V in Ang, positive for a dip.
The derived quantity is 2.6 Ang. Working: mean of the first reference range 34.1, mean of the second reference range 35.8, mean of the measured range 31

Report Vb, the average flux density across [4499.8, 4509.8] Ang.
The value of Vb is 38.5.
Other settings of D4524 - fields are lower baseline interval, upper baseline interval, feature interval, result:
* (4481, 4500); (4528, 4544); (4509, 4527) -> -2.0 Ang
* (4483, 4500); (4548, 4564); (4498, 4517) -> -1.6 Ang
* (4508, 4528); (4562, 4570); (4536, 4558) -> 1.4 Ang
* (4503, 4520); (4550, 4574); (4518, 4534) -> 3.0 Ang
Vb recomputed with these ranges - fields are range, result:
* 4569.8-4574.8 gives 38.8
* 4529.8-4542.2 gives 30.2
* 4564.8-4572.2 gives 38.8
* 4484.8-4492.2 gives 34.7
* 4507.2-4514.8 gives 37.5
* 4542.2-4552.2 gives 34.7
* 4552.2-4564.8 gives 37.6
